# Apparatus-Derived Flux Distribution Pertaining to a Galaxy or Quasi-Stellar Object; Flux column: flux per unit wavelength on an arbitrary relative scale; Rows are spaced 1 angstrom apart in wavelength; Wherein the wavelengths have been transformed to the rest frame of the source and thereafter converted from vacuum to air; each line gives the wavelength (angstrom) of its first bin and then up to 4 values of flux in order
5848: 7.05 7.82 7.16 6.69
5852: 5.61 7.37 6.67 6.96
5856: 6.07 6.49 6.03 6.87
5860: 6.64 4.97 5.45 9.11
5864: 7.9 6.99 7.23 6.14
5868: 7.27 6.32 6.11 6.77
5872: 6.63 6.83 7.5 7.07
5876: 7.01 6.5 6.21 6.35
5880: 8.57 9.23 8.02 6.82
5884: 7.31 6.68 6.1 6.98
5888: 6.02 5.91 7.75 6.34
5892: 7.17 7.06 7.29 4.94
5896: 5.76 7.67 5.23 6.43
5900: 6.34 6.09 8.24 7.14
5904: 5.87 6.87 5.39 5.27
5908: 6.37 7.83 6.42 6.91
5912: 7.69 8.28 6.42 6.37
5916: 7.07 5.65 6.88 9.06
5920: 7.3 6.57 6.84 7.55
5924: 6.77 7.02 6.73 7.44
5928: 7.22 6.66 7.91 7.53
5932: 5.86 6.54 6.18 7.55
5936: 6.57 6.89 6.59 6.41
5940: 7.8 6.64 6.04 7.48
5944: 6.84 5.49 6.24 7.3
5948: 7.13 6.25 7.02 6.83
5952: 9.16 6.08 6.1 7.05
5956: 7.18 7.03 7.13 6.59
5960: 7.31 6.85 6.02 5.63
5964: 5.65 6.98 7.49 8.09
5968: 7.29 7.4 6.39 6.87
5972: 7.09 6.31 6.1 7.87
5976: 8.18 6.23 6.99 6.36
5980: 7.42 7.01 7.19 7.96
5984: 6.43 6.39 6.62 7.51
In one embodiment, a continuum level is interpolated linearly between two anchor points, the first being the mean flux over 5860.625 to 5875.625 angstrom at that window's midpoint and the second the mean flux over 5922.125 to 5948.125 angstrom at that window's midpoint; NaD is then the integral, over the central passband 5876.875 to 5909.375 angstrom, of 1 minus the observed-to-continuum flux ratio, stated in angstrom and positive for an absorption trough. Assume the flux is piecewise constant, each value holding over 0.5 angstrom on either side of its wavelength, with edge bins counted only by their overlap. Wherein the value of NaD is 0.6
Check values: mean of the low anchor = 6.84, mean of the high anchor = 6.86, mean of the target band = 6.72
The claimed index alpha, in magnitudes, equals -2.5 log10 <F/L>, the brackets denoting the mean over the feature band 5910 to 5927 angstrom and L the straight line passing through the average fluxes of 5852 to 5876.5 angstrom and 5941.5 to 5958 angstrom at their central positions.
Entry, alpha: -0.04 mag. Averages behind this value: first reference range 6.74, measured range 7.06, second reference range 6.84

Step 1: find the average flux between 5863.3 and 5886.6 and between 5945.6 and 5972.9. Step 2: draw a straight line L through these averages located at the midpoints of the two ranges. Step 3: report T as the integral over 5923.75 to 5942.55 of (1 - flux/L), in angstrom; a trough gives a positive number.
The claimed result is 0.2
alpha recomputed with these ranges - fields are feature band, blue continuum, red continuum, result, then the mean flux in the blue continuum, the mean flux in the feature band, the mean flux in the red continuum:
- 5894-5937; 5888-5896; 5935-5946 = -0.03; 6.54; 6.78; 6.69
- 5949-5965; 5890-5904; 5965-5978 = 0.04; 6.61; 6.77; 7.1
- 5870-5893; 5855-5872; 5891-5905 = -0.06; 6.66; 6.97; 6.56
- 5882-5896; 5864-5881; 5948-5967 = 0.04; 6.95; 6.66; 6.84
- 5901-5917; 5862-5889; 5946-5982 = 0.04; 7.01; 6.75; 6.92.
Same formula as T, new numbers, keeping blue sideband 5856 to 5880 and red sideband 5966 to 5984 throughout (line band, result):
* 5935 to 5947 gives 0.5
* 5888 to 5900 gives 0.6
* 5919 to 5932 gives -0.4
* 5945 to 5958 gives 0.2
